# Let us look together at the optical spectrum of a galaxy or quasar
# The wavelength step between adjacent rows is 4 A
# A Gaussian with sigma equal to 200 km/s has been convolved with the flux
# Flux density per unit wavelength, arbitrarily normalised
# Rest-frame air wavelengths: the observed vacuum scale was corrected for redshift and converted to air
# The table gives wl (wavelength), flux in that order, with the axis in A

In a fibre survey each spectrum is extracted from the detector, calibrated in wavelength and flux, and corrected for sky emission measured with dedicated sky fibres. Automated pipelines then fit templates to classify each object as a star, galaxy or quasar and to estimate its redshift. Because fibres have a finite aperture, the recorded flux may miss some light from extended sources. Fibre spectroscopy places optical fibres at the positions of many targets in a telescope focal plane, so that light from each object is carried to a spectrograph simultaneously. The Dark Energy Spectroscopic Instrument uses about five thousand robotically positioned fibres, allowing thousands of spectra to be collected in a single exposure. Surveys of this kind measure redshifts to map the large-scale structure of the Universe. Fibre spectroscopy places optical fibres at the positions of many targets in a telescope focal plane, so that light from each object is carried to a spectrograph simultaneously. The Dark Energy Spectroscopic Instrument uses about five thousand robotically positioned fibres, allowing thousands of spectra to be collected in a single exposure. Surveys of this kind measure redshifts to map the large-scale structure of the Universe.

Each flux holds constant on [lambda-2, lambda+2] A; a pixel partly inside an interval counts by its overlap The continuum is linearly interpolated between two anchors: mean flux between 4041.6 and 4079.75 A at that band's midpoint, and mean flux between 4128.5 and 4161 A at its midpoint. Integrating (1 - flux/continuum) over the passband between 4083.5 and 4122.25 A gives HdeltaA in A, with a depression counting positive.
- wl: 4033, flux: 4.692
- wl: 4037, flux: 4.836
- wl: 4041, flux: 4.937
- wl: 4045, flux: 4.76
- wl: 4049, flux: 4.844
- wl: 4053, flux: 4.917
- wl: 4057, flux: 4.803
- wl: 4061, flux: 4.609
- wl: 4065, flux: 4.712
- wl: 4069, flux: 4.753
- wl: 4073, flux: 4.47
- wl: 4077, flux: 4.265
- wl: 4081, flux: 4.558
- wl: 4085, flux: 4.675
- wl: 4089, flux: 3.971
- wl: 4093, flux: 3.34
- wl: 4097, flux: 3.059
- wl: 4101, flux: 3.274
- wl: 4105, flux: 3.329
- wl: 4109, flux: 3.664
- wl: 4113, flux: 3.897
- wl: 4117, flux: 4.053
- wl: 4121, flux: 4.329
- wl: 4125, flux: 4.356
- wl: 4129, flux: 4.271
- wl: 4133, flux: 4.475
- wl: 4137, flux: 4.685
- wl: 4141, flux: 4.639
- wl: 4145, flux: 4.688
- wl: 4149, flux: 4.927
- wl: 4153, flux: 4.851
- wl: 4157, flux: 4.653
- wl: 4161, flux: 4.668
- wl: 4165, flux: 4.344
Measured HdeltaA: 7.80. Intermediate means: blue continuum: 4.69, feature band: 3.74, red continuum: 4.67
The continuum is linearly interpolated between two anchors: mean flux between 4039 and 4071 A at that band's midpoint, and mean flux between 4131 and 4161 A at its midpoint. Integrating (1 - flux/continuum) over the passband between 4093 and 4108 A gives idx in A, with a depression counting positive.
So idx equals 4.7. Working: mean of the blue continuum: 4.79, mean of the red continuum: 4.7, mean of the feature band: 3.27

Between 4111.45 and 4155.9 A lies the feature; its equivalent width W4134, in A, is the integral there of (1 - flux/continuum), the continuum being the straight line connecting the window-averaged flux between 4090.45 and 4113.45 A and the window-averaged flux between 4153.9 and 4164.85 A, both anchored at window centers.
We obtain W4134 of -4.34 A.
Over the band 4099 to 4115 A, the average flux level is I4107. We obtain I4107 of 3.54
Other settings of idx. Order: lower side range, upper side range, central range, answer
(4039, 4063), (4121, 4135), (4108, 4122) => 1.4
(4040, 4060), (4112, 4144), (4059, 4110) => 6.3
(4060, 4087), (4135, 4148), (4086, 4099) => 3.0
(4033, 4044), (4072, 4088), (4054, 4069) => -0.3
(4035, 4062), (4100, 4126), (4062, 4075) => -0.3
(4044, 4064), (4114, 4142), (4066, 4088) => 0.6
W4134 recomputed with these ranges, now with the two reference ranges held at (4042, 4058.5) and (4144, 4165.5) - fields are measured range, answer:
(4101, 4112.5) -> 3.0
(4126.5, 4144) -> 0.8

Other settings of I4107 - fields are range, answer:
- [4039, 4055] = 4.86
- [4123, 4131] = 4.31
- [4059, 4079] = 4.56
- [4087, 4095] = 3.66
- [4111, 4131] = 4.18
